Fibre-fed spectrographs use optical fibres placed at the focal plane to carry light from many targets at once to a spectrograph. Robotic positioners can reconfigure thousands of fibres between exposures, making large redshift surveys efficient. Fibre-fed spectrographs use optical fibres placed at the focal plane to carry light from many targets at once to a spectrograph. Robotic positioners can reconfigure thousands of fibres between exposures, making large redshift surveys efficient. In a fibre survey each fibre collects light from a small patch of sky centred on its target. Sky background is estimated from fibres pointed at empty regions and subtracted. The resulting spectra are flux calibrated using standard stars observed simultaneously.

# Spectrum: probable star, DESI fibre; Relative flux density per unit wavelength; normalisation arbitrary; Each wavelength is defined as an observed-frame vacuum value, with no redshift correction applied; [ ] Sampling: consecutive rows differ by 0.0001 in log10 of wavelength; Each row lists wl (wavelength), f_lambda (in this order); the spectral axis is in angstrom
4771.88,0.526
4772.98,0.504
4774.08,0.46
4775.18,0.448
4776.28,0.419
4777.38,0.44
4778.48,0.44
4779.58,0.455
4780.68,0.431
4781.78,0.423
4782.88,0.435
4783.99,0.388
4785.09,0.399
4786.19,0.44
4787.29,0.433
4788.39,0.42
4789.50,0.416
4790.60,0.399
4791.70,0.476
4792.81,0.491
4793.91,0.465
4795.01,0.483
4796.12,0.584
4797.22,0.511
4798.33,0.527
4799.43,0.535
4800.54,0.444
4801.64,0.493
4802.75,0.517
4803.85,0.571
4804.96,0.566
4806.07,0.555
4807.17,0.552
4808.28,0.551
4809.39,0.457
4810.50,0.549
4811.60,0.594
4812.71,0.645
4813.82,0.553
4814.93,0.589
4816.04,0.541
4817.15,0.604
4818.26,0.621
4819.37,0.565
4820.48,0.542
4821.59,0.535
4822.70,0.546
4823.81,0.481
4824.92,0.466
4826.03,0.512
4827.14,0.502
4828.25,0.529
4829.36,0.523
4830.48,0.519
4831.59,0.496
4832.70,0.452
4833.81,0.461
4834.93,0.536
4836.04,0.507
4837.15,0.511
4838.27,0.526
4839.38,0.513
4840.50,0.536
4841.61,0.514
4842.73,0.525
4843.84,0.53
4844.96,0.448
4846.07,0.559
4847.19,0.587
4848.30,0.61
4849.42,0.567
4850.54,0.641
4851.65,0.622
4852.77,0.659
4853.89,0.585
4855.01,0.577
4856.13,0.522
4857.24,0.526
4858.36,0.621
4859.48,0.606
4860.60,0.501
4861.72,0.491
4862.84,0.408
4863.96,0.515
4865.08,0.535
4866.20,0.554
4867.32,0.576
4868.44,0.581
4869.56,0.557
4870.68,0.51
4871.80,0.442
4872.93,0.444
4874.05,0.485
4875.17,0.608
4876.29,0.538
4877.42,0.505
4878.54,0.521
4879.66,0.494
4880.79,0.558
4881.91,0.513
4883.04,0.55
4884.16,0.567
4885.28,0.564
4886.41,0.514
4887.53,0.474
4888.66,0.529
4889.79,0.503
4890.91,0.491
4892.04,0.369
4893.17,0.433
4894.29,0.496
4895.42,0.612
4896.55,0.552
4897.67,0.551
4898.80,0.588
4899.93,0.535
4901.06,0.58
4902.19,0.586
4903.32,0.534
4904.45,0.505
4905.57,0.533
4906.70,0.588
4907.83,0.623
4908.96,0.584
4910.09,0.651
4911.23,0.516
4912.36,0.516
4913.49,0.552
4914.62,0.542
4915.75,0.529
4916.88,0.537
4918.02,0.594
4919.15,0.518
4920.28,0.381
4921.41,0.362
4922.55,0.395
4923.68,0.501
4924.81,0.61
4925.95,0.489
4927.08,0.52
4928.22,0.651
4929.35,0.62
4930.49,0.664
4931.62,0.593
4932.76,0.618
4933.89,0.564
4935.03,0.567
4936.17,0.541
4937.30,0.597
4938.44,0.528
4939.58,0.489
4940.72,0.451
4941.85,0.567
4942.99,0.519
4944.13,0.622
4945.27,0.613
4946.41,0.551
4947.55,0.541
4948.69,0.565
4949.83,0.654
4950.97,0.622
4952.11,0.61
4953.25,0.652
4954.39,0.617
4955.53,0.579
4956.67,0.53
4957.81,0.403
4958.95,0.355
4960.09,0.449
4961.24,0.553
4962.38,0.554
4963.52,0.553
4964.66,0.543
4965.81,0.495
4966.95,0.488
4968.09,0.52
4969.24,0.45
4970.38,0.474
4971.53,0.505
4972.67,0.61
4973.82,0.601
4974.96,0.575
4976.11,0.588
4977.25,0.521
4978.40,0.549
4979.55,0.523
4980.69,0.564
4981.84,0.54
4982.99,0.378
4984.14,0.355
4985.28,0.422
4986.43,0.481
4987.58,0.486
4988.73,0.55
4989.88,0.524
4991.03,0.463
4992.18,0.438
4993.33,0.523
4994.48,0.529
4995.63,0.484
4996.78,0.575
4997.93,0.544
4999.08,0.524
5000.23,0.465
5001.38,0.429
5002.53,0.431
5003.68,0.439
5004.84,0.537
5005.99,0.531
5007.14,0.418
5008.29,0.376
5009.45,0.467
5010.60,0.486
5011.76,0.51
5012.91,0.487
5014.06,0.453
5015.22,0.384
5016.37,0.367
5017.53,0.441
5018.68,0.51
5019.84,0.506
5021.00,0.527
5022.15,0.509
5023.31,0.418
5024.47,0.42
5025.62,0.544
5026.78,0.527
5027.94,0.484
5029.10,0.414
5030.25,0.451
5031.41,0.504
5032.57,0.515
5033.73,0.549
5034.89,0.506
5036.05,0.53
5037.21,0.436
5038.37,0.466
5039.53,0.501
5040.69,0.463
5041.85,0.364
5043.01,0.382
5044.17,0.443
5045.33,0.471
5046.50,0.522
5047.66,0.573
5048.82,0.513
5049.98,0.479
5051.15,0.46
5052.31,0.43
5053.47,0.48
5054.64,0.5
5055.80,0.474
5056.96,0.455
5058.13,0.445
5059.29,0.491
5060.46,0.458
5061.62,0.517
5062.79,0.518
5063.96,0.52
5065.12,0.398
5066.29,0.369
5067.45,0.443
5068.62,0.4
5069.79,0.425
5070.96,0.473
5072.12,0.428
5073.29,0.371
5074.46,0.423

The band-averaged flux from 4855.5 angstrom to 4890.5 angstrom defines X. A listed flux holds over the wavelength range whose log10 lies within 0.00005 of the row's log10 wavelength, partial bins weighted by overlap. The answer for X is 0.526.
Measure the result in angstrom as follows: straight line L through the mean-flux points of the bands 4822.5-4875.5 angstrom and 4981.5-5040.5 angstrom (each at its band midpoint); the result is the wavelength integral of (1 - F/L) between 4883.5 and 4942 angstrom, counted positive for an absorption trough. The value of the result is -3.20 angstrom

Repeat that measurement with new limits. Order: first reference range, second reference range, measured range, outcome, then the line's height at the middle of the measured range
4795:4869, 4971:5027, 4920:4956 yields -3.6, 0.508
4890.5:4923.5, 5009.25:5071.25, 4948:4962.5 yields -1.2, 0.506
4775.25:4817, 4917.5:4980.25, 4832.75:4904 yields -2.5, 0.516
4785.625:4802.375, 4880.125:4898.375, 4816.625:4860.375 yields -4.2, 0.495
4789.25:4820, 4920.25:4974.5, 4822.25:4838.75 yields 0.9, 0.534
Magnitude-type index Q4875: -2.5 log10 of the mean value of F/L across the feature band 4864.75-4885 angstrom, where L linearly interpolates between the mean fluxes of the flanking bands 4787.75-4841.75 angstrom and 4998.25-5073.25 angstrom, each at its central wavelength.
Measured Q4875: -0.05 mag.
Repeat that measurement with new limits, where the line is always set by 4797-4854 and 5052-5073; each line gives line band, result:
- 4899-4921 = -0.08 mag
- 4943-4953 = -0.20 mag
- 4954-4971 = -0.03 mag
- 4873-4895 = 0.02 mag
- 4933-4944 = -0.09 mag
